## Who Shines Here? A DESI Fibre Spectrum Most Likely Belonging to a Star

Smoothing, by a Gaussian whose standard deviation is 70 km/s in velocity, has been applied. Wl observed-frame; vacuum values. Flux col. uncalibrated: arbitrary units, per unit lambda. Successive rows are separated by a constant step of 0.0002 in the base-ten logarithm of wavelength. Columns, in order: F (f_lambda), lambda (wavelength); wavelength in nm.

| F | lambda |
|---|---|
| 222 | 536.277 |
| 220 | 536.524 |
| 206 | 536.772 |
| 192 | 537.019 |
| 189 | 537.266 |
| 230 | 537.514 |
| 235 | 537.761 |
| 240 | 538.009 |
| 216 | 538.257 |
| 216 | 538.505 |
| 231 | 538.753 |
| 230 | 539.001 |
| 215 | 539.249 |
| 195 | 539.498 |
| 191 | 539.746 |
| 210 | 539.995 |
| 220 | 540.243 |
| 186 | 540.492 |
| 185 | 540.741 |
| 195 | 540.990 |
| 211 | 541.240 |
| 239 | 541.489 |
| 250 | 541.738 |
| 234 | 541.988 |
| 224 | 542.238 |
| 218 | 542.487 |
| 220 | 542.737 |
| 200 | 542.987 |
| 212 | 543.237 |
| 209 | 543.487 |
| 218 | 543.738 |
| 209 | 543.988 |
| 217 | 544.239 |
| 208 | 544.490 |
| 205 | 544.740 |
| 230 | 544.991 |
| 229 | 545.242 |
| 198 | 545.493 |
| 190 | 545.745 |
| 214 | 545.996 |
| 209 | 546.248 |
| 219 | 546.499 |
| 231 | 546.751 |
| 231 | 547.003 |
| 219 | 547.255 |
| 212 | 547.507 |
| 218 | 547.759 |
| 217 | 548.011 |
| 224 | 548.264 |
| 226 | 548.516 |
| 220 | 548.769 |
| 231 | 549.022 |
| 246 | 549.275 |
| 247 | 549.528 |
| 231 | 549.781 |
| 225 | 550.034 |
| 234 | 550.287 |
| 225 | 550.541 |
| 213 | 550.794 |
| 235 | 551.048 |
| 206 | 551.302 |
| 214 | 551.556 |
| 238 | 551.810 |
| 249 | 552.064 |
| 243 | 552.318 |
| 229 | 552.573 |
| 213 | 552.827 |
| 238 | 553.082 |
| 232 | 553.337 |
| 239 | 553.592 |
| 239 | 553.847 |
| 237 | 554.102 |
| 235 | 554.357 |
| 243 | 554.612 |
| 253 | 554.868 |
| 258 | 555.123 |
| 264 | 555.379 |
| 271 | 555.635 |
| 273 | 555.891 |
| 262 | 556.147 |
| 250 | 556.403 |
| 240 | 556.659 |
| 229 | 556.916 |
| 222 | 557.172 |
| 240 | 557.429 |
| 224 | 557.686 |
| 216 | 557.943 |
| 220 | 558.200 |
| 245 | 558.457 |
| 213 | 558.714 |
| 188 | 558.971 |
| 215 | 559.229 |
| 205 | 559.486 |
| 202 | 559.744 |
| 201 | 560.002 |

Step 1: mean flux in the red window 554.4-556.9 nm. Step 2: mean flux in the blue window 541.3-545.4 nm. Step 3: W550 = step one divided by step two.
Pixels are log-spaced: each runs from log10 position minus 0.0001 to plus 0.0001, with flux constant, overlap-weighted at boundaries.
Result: 1.2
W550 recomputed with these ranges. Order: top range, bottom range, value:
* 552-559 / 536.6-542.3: 1.11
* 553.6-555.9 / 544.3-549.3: 1.15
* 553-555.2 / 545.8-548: 1.11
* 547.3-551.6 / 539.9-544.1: 1.05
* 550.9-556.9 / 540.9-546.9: 1.12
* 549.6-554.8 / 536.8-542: 1.08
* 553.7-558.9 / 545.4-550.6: 1.08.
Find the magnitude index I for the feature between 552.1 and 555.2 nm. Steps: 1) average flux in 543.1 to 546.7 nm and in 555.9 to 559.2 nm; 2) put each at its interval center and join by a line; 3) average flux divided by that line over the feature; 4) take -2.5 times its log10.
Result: -0.06 mag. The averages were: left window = 212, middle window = 238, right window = 230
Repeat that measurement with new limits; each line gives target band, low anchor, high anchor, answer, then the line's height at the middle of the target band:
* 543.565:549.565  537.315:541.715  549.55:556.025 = 0.039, 227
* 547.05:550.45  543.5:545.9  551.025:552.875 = -0.029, 221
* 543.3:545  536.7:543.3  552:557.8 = 0.049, 222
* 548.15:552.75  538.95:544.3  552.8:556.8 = 0.030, 236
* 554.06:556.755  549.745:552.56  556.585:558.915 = -0.122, 227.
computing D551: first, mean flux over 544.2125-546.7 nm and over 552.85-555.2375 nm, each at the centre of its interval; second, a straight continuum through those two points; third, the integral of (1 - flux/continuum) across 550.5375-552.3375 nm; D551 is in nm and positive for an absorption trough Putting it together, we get 0.036 nm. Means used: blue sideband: 212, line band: 227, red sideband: 240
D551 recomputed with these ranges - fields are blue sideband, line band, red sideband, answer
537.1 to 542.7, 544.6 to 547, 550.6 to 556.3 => 0.13 nm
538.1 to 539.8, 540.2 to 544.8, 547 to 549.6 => 0.11 nm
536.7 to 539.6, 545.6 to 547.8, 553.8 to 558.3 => 0.13 nm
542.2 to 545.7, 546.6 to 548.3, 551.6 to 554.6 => 0.00 nm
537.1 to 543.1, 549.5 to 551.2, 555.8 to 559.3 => -0.03 nm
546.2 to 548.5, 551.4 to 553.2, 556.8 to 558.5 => -0.06 nm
